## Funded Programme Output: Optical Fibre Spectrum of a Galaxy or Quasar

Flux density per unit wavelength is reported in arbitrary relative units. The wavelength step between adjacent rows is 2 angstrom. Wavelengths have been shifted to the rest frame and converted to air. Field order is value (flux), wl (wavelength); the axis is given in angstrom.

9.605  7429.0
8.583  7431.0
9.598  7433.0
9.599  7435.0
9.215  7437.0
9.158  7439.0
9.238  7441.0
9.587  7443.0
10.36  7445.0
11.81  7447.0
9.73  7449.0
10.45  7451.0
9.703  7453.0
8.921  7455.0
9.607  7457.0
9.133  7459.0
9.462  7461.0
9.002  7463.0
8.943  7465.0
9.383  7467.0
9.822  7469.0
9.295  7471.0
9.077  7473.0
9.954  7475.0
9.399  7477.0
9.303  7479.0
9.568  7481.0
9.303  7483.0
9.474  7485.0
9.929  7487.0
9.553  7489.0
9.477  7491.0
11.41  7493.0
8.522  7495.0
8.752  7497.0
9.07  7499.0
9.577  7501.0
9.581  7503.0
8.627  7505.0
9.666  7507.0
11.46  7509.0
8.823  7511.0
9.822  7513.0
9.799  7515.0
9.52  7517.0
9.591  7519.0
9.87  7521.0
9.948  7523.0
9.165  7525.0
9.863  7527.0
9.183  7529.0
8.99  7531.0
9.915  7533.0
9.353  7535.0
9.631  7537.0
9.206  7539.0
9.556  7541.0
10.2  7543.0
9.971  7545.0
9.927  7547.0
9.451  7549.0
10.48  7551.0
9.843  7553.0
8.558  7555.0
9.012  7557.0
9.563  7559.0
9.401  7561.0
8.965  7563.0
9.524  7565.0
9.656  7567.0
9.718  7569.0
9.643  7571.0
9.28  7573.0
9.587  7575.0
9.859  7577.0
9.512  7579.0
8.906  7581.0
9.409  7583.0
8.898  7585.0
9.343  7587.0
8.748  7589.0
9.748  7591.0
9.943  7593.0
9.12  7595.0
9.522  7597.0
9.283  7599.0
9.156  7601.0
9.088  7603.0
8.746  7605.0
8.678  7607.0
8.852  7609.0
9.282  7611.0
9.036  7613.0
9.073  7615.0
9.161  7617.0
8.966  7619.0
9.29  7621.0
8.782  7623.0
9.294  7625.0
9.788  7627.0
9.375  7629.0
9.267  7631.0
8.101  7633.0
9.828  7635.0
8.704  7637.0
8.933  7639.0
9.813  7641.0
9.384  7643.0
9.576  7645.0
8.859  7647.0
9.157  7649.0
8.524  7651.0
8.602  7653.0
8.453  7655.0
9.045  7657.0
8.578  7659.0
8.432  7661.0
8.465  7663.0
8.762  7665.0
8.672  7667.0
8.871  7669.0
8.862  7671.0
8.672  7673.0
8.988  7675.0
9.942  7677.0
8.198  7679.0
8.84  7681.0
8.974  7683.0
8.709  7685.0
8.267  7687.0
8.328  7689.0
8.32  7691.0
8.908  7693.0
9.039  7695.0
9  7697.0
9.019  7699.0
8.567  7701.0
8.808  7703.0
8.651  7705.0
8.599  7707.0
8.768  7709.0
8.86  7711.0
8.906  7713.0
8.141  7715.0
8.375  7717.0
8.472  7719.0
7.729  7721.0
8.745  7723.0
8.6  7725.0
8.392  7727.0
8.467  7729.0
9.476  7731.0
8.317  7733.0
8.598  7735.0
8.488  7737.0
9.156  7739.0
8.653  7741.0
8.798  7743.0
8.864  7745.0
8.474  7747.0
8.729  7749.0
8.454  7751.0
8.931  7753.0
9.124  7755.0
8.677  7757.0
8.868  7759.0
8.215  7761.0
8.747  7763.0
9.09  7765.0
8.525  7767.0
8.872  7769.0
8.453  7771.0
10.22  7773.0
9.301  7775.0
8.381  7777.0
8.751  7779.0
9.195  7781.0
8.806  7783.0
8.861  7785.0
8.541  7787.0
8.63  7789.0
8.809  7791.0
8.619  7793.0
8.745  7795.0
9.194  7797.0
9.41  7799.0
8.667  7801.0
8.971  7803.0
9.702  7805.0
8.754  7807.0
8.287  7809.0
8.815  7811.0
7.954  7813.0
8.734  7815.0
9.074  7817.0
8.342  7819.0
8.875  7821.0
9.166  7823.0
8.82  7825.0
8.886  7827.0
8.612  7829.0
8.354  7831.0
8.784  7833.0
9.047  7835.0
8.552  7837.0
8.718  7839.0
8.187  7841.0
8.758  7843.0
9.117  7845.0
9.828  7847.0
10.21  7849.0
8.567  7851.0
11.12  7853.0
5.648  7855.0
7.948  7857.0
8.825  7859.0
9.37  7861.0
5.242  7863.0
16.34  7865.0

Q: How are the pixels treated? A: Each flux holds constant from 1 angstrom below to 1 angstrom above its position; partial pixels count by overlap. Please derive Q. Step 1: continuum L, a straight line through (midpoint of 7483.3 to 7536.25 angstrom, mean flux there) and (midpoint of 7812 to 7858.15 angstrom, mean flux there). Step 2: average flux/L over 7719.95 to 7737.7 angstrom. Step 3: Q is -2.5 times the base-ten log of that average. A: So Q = 0.06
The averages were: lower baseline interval 9.57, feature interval 8.54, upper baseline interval 8.75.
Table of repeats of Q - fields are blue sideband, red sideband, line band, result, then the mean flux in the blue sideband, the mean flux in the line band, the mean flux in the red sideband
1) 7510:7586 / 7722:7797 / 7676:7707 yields 0.03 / 9.52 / 8.77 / 8.78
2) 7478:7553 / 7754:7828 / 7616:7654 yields 0.02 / 9.61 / 9.13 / 8.84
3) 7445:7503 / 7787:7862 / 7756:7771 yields 0.03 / 9.57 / 8.7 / 8.81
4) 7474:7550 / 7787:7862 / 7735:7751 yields 0.04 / 9.59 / 8.71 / 8.81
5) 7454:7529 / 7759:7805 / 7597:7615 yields 0.02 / 9.5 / 9.05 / 8.88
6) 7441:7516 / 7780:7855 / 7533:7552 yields -0.03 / 9.6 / 9.76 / 8.87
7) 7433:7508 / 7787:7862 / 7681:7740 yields 0.05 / 9.53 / 8.65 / 8.81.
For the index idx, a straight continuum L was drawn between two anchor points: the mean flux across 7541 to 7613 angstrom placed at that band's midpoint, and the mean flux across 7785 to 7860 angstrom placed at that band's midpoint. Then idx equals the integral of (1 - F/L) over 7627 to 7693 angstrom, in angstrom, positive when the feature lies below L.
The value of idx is 2.3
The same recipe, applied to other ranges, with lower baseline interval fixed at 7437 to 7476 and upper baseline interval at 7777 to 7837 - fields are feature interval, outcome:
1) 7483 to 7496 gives -0.2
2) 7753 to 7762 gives 0.2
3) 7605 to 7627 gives 0.4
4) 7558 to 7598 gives -0.4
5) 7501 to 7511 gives -0.2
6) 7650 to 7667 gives 1.0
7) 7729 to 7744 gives 0.3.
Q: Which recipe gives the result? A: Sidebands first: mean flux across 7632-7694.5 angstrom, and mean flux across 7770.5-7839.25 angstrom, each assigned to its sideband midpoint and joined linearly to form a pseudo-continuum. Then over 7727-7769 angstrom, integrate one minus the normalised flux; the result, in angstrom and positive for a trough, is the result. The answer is 0.5 angstrom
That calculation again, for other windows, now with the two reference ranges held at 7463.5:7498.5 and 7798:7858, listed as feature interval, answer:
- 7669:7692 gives 0.9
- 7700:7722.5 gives 1.2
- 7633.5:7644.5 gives -0.2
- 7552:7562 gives 0.0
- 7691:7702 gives 0.2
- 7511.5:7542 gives -0.6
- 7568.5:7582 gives -0.3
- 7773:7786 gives -0.1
